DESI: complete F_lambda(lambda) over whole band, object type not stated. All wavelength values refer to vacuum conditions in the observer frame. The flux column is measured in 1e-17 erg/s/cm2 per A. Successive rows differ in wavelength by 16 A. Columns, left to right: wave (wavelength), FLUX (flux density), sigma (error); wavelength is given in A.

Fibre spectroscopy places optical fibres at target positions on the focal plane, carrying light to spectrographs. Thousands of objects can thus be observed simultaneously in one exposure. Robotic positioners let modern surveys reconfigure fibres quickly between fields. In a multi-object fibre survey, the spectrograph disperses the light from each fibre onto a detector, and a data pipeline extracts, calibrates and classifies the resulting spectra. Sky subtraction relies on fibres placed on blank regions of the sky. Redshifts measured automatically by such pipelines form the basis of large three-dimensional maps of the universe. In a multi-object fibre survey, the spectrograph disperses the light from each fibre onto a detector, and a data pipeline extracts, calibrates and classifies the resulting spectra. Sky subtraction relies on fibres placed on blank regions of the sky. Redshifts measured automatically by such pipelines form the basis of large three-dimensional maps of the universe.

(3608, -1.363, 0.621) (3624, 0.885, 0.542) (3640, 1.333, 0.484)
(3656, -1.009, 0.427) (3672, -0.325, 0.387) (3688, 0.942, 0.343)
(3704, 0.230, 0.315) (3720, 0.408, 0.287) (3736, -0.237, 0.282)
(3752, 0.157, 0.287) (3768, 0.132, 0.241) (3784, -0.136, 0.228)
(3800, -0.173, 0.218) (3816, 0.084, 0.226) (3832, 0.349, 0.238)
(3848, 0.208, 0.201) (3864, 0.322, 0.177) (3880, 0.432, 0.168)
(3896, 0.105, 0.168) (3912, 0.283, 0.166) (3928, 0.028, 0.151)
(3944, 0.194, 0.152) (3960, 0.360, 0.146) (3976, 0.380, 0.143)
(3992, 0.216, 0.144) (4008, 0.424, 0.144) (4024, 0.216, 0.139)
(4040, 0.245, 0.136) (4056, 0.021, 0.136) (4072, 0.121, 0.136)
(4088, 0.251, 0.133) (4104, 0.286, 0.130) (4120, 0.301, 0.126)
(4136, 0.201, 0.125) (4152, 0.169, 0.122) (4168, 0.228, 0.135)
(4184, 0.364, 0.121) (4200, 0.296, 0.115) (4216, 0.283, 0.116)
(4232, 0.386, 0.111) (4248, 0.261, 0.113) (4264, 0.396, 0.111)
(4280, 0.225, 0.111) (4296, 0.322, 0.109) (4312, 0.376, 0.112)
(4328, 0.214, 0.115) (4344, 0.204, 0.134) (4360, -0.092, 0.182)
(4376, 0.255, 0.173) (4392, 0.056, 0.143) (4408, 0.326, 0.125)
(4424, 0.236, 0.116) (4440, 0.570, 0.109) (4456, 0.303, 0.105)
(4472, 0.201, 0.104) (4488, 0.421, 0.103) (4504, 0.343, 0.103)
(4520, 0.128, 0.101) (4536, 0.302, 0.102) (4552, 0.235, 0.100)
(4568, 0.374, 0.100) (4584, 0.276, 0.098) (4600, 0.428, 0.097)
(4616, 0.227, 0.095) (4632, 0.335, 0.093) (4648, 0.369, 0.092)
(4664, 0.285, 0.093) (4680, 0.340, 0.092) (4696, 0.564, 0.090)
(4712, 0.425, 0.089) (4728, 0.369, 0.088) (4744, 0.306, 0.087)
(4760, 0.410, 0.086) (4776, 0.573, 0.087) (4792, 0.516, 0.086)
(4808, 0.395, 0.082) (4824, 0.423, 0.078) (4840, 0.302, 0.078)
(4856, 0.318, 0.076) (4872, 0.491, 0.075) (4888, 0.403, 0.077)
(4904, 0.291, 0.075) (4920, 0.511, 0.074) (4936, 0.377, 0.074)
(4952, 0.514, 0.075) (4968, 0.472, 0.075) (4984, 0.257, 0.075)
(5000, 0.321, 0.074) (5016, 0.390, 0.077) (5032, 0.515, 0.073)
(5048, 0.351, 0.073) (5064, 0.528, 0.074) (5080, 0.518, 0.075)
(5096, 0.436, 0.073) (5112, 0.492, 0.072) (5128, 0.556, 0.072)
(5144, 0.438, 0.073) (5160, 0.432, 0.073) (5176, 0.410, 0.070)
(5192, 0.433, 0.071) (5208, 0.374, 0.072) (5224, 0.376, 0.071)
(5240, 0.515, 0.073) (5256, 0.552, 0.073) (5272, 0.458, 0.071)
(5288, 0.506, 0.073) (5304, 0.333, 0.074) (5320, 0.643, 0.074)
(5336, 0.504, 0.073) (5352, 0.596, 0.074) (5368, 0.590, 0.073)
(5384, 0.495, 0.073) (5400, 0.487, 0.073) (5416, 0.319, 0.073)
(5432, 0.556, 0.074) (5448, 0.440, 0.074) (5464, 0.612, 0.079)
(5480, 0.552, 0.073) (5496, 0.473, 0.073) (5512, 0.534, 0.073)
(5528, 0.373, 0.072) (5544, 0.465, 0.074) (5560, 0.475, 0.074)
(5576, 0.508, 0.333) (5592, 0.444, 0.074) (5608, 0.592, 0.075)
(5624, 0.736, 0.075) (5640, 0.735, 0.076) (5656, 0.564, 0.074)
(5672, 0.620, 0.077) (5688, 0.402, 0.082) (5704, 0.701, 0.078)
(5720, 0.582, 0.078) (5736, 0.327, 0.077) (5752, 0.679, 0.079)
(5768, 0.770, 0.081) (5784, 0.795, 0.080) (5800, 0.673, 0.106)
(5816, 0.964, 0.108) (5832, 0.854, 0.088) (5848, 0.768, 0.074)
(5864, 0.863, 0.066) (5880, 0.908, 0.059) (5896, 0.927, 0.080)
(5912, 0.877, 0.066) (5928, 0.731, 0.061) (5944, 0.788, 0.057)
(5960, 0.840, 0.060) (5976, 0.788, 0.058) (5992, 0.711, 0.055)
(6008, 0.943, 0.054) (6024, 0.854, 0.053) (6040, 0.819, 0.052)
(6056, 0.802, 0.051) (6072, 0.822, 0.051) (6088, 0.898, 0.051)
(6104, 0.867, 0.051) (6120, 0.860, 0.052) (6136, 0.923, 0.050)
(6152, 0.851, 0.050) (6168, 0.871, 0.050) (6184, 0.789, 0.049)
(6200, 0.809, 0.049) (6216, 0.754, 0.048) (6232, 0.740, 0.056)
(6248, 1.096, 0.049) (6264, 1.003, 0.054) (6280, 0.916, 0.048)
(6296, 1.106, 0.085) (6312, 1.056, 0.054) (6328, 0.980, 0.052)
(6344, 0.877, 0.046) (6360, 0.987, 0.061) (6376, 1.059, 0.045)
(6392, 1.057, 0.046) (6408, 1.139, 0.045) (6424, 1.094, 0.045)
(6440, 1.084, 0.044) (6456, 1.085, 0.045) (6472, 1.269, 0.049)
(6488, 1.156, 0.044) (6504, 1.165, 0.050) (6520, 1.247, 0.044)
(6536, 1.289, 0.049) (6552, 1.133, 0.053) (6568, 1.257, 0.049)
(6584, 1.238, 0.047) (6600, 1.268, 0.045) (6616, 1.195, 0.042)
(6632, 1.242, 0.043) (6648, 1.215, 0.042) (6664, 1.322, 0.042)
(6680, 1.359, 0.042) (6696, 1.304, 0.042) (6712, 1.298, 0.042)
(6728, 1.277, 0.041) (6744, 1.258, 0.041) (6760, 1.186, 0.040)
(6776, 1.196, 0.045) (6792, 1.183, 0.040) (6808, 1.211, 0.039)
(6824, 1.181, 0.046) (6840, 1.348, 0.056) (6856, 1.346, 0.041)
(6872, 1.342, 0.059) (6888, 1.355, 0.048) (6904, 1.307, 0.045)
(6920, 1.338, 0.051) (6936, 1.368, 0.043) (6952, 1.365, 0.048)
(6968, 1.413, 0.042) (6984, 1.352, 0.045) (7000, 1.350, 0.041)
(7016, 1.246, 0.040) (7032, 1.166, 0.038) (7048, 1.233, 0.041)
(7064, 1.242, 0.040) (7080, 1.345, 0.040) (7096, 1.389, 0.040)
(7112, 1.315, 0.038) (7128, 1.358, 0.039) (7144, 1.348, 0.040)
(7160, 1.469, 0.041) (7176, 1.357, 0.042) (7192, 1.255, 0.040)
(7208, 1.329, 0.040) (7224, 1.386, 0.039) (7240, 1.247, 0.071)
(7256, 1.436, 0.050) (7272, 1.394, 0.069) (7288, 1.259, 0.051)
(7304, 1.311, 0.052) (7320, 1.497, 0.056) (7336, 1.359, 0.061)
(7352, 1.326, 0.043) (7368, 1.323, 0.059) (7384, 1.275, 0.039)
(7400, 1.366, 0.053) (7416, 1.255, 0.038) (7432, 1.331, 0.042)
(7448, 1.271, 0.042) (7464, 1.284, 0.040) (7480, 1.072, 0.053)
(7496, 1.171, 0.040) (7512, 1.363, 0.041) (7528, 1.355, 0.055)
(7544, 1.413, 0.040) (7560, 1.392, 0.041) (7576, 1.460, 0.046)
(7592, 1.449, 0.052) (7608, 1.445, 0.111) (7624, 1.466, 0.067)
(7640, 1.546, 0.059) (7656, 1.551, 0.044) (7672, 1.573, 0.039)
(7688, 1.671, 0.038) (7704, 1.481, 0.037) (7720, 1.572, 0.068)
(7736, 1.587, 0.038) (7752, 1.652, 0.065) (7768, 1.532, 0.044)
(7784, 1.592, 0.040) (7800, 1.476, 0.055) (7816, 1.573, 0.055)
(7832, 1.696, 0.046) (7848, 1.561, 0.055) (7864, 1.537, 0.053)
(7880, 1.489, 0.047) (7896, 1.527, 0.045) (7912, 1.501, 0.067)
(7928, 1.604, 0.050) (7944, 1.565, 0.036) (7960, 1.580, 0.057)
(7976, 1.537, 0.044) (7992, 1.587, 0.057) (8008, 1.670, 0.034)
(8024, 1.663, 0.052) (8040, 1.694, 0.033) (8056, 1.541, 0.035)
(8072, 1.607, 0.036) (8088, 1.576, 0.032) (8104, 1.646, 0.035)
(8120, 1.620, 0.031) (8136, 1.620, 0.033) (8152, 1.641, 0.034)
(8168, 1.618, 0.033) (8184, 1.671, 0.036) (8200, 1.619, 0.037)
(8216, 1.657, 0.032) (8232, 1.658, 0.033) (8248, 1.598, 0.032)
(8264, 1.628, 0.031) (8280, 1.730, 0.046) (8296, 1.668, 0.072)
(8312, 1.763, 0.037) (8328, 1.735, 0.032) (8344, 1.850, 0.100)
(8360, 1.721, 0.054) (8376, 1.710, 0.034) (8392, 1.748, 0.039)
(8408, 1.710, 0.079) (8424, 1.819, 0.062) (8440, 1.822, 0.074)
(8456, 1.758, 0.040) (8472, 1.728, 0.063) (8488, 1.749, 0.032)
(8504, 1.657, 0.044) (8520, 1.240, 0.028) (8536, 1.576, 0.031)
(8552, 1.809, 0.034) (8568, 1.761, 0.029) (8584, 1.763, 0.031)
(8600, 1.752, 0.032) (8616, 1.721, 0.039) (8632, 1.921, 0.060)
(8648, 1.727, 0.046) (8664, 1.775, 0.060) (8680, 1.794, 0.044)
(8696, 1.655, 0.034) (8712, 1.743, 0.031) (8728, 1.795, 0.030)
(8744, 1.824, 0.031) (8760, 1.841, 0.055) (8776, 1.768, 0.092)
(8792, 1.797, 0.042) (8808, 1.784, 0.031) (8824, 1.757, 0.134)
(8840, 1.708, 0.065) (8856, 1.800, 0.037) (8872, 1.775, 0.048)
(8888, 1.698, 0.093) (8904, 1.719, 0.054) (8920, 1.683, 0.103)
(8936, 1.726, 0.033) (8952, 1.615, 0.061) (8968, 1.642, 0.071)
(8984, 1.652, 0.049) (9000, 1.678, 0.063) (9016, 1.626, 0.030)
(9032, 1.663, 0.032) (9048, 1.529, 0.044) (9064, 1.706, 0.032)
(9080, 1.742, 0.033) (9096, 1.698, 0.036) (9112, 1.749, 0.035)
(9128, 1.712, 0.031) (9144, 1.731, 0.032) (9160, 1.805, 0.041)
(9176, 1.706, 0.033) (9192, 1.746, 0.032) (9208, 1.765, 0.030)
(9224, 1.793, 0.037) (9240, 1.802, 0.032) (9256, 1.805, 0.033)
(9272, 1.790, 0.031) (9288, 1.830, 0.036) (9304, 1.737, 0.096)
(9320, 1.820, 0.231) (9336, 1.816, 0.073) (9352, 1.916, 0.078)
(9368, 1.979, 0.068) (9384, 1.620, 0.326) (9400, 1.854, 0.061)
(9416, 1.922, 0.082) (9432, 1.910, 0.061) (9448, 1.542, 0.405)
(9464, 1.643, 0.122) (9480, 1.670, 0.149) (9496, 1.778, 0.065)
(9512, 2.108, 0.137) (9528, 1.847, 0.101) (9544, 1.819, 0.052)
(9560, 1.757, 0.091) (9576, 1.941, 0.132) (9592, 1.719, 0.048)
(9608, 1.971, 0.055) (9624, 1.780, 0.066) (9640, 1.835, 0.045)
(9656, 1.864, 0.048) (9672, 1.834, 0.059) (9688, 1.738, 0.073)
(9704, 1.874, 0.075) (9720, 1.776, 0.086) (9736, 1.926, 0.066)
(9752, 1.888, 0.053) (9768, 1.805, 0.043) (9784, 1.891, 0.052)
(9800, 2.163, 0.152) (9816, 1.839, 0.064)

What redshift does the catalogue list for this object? 0.446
